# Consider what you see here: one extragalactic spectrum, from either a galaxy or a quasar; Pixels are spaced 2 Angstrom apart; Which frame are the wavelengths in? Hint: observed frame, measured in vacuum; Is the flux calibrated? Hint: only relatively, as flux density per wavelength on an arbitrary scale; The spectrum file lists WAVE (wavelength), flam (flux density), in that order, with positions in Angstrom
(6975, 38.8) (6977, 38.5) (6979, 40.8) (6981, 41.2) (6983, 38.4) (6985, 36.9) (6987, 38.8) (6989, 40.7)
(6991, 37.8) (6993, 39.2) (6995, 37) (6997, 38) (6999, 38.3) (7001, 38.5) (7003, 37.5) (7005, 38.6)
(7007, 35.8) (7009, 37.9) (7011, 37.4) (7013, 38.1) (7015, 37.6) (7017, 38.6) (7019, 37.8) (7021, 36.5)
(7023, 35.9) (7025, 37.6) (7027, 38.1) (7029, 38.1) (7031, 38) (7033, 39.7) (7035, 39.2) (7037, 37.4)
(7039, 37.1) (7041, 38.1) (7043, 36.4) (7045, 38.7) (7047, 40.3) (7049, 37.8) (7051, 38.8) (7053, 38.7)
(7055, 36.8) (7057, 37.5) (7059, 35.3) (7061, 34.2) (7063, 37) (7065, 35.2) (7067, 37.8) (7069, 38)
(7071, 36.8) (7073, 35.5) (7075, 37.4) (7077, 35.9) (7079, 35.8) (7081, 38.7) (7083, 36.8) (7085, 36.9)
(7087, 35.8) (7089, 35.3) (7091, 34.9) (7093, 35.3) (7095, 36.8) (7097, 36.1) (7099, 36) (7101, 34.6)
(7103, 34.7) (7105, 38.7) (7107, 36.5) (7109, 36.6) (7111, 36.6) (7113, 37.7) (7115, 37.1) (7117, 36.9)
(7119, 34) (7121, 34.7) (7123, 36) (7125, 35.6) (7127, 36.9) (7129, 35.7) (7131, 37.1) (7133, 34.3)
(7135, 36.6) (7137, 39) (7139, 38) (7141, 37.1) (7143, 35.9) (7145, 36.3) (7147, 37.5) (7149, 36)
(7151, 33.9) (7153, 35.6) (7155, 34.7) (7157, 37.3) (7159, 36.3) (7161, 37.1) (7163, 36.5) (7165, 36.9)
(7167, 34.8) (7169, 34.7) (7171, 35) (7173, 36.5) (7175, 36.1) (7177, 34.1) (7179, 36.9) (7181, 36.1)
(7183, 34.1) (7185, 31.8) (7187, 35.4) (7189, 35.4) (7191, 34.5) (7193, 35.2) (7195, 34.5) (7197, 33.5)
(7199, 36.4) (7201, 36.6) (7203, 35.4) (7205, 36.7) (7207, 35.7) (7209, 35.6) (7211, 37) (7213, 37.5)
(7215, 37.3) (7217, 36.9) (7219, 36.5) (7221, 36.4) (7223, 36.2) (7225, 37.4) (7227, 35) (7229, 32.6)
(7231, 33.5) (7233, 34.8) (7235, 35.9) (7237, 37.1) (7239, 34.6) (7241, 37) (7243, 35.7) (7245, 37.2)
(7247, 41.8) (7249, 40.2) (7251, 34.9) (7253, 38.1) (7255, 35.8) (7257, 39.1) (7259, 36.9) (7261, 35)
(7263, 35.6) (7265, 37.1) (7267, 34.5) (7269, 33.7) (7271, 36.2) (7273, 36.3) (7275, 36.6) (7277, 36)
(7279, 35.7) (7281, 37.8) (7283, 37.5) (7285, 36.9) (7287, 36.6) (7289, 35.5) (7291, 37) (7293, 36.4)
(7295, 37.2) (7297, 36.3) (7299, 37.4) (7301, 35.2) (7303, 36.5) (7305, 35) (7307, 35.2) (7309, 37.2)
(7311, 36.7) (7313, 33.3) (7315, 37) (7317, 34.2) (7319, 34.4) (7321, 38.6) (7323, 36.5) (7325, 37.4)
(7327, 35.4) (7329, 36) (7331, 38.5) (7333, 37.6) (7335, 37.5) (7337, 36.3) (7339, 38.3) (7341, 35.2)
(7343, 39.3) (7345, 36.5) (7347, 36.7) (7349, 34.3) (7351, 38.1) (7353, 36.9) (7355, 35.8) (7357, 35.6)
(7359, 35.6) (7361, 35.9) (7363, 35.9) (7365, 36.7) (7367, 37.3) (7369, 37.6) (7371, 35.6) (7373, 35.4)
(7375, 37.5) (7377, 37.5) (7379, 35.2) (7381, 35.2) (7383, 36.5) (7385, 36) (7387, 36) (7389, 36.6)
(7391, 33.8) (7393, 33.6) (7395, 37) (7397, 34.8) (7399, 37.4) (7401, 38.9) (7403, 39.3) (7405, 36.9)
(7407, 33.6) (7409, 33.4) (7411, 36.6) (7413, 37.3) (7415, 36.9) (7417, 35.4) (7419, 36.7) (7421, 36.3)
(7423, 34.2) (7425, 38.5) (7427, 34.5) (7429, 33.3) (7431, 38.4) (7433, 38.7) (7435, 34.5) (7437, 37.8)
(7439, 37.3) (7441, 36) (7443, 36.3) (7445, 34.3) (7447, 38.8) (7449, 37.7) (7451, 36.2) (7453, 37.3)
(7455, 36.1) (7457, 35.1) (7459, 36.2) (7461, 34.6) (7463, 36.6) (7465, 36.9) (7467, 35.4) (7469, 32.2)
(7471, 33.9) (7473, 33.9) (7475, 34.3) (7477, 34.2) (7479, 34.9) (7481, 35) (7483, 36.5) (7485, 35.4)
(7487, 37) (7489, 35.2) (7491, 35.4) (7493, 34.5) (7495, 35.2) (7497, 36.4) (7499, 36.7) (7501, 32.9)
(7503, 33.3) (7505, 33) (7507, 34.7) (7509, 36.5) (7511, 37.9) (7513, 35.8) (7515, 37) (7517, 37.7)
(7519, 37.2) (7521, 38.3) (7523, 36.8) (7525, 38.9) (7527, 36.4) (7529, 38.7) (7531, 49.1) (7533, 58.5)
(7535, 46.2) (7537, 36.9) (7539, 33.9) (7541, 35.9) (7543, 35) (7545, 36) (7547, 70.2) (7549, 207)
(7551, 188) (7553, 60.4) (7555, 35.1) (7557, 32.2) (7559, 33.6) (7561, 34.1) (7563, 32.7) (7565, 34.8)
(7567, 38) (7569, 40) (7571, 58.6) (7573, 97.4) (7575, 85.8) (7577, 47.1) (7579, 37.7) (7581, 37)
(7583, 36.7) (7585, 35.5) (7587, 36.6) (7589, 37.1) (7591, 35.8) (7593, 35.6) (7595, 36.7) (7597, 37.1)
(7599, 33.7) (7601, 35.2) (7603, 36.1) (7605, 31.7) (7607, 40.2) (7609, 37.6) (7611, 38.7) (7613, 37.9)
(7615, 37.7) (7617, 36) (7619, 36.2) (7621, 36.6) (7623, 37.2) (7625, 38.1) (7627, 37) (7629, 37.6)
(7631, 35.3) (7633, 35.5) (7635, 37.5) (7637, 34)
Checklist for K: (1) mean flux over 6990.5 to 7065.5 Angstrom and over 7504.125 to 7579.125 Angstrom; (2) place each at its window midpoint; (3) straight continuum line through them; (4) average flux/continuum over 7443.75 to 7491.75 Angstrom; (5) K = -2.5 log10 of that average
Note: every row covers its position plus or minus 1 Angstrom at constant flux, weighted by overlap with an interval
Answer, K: 0.36 mag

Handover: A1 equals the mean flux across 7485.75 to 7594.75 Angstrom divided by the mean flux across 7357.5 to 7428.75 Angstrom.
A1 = 1.29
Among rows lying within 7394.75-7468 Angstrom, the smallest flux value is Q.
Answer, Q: 33.3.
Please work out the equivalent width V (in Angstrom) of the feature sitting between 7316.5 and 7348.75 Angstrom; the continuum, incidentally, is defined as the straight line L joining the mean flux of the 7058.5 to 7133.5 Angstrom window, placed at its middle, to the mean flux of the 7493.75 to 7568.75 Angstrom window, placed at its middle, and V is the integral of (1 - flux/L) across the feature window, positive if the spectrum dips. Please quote 4.2 Angstrom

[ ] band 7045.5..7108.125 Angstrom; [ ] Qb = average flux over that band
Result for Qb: 36.7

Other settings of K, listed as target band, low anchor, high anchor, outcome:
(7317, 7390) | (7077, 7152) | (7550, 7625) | 0.114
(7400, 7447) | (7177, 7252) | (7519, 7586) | 0.269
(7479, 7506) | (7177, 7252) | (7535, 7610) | 0.314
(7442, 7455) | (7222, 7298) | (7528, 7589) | 0.289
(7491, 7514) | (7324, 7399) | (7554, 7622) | 0.108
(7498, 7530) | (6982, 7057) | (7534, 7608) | 0.325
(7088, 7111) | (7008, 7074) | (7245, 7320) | 0.037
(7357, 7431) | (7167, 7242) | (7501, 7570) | 0.185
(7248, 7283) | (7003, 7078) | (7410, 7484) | 0.004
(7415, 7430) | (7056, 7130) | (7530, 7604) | 0.293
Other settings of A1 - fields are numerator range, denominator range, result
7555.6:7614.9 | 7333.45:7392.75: 1.13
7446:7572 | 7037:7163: 1.17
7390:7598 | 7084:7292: 1.15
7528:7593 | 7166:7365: 1.48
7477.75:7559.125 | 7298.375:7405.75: 1.27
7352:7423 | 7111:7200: 1.01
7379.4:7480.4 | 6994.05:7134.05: 0.97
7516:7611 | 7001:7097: 1.30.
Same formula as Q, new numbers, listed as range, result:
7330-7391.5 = 33.8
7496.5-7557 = 32.2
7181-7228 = 31.8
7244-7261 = 34.9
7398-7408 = 33.6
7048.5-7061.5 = 34.2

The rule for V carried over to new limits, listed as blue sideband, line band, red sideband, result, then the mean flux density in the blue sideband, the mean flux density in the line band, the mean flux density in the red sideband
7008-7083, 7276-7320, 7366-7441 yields 0.6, 37.4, 36.1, 36.3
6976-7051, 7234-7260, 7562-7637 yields 1.2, 38.2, 37.3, 40.3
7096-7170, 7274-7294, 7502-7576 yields 2.5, 36.2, 36.6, 51.1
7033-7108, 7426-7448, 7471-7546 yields 0.4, 36.9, 36.4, 37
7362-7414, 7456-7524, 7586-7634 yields 1.6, 36.2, 35.5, 36.6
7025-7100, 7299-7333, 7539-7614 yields 5.7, 37.1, 36.2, 50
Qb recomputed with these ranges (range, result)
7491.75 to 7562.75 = 47.8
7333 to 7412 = 36.3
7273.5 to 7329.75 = 36.3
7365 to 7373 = 36.6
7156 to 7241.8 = 35.7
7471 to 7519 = 35.4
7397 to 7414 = 36.6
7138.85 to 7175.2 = 36.1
